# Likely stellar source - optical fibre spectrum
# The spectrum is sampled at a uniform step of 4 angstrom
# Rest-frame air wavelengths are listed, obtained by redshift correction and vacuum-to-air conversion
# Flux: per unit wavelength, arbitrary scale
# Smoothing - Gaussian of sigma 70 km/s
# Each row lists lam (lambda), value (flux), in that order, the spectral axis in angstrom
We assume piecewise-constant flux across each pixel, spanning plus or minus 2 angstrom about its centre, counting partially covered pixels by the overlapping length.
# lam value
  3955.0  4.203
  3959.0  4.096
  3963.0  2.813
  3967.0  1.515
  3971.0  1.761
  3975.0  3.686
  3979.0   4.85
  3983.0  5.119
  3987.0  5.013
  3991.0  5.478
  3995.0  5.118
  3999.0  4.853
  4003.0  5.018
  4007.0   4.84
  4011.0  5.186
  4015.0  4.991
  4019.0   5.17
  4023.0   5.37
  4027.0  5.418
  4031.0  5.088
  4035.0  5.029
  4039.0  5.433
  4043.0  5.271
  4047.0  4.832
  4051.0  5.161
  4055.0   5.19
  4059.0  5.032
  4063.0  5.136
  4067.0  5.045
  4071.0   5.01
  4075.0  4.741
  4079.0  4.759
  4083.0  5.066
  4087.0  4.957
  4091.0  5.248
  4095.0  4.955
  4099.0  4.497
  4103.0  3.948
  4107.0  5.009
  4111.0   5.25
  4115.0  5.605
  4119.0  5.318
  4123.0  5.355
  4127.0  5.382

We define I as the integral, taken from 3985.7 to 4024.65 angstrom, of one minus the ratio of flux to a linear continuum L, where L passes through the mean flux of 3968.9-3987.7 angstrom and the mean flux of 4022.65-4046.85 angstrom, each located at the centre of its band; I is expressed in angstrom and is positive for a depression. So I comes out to -4.5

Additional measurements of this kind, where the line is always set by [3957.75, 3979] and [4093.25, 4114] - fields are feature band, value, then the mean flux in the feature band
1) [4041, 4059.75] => -4.9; 5.1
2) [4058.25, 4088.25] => -4.2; 4.97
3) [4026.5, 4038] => -4.2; 5.17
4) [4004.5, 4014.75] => -4.5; 5.01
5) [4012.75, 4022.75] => -4.3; 5.13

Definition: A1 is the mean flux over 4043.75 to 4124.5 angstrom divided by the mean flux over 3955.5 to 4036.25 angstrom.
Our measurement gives 1.11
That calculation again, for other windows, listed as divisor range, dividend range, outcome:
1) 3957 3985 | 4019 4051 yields 1.53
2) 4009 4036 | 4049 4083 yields 0.97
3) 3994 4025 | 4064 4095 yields 0.98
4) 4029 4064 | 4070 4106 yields 0.94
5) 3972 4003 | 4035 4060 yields 1.08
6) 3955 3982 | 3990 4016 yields 1.54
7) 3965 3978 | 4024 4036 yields 2.07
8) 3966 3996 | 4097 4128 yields 1.22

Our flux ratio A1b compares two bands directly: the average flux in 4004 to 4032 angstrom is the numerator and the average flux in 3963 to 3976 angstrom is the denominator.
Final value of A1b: 2.2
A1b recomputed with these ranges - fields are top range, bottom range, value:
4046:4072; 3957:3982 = 1.58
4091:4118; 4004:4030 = 0.95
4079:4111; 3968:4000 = 1.10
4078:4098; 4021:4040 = 0.95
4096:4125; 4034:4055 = 0.97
